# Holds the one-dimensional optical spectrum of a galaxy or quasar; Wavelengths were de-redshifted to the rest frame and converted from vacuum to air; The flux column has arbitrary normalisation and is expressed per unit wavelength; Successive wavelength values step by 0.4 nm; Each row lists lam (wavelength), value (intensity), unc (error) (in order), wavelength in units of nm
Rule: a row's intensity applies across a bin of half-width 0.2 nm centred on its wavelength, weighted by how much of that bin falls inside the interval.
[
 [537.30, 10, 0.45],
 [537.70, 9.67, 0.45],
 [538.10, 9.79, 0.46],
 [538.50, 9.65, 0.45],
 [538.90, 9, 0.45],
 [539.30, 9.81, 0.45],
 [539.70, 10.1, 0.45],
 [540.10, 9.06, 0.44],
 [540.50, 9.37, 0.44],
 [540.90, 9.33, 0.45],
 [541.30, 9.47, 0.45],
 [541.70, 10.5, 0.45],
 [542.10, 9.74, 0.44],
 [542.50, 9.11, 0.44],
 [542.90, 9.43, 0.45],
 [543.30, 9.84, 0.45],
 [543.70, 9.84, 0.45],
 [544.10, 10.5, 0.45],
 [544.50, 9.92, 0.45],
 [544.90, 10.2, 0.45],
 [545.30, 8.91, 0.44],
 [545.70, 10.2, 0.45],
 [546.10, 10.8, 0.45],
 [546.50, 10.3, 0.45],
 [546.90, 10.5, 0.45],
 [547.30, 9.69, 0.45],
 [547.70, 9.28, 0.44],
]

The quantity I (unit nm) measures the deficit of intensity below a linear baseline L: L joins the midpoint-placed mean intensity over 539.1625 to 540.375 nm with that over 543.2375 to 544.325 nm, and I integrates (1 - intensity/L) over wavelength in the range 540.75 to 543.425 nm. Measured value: 0.07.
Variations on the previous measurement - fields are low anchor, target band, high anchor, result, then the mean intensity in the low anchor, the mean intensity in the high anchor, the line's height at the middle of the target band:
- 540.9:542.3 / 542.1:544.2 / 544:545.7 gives 0.03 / 9.82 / 9.88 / 9.85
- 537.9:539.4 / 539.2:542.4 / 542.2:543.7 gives -0.04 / 9.55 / 9.53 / 9.54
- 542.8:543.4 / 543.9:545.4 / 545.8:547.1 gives 0.01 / 9.64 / 10.5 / 10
